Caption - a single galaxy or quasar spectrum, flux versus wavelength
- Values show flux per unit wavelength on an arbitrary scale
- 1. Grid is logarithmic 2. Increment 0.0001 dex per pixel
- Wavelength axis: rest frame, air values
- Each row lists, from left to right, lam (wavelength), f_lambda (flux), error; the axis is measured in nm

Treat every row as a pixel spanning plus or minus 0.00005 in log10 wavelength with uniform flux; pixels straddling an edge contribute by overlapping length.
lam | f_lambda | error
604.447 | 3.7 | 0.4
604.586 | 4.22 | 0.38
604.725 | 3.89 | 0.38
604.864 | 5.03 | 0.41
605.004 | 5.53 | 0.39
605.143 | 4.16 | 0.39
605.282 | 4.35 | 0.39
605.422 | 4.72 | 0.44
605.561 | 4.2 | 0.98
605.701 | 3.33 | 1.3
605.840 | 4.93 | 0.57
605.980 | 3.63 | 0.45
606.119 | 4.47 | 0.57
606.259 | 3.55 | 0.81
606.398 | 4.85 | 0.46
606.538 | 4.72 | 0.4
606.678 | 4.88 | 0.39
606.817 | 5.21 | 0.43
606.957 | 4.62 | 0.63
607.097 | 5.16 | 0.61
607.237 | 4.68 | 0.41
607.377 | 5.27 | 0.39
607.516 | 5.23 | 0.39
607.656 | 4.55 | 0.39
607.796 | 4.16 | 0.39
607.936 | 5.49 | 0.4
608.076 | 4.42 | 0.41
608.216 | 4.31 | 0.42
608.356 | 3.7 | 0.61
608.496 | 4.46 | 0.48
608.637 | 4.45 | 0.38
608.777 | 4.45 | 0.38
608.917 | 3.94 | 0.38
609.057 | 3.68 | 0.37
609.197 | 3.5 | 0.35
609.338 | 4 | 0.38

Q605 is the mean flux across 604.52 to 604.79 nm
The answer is 4.06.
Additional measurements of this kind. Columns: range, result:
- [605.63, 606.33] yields 3.99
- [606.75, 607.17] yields 4.98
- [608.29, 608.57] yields 4.08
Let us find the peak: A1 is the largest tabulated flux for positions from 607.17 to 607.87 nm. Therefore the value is 5.27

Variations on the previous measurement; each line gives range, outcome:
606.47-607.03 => 5.21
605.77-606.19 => 4.93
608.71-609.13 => 4.45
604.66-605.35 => 5.53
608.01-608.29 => 4.42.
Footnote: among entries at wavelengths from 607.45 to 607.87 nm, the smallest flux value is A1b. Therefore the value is 4.16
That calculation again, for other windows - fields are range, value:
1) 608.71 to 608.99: 3.94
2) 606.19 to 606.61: 3.55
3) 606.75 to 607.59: 4.62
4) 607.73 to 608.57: 3.7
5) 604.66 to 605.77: 3.33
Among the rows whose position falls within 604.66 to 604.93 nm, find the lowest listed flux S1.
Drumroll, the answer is 3.89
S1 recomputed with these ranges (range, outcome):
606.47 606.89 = 4.72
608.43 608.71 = 4.45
